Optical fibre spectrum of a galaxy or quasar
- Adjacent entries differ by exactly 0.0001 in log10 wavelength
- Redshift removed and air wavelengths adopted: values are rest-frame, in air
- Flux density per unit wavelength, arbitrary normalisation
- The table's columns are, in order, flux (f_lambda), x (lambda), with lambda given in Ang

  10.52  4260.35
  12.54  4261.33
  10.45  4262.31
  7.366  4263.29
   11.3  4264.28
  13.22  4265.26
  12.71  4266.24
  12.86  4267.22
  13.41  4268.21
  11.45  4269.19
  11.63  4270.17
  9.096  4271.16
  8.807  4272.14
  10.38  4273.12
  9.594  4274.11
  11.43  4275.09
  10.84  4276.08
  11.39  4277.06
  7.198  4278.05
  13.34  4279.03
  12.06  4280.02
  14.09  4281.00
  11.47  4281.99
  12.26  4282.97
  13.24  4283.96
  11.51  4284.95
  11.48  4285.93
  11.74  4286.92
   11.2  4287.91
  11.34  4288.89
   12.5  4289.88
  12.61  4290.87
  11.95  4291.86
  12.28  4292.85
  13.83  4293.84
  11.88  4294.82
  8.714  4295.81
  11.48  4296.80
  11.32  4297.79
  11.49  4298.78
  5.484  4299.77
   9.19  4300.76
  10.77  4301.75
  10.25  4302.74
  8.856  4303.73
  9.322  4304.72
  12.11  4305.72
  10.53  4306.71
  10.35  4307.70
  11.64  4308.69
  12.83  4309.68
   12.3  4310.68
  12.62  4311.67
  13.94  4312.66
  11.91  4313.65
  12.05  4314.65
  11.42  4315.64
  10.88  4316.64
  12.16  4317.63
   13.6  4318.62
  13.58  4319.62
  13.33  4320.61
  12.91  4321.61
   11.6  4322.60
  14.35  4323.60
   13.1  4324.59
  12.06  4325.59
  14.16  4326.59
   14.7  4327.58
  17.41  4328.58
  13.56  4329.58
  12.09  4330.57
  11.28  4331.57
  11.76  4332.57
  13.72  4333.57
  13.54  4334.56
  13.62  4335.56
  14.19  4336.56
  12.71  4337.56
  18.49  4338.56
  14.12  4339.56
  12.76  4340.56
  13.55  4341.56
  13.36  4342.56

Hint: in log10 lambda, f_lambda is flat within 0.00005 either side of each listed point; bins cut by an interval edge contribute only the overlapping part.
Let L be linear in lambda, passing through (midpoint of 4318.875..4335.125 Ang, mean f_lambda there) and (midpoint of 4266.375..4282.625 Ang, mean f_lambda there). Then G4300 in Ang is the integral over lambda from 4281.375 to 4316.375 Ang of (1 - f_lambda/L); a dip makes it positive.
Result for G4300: 2.3 Ang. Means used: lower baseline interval 11.2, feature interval 11.4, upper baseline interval 13.3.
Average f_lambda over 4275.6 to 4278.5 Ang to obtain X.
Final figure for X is 9.84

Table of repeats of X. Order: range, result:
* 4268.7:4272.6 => 10.3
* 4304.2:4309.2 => 10.8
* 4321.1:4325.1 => 13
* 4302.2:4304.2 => 9.6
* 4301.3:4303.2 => 10.5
